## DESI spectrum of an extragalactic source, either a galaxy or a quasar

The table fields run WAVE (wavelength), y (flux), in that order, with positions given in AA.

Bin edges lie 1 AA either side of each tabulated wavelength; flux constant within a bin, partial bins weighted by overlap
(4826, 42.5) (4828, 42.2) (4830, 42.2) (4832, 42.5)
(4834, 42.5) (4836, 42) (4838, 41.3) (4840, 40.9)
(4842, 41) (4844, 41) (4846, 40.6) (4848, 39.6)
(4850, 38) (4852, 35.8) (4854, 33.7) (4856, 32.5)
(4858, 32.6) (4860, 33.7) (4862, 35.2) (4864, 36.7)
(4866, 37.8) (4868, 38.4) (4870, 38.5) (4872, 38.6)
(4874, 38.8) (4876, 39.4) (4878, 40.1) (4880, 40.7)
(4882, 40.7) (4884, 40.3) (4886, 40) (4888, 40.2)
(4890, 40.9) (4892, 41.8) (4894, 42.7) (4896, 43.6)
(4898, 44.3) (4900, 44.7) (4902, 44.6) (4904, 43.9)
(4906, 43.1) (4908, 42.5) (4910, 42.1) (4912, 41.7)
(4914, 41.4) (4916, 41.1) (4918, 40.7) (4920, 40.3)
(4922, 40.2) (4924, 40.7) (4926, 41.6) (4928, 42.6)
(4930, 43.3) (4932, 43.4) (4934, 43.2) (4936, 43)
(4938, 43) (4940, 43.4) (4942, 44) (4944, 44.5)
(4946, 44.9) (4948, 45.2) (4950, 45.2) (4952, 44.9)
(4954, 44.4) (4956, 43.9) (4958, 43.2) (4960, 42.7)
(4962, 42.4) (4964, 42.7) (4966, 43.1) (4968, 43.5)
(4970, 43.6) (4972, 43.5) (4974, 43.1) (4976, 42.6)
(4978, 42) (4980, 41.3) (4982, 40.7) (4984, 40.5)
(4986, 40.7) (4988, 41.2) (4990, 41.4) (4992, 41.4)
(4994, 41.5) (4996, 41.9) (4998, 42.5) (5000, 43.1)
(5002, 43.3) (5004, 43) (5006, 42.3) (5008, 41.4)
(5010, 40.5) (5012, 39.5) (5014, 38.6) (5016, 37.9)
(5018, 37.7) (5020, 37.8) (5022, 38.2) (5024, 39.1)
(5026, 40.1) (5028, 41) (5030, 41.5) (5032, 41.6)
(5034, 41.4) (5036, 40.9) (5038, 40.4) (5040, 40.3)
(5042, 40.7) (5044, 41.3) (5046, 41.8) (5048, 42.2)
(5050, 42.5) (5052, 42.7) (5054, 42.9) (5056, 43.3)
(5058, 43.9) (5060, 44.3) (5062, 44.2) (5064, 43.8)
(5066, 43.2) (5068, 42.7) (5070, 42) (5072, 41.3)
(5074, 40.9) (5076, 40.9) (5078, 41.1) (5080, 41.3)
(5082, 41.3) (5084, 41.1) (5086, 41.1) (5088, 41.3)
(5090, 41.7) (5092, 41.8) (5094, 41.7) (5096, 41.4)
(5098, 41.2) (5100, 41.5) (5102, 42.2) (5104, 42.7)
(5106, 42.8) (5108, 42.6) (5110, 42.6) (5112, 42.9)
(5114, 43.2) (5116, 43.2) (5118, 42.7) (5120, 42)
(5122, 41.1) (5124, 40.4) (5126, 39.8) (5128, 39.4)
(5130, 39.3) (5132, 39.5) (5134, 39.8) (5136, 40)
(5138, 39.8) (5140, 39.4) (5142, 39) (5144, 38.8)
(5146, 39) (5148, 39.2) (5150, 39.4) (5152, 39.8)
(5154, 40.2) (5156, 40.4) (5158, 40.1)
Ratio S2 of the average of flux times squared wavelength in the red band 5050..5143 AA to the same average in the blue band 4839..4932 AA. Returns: 1.1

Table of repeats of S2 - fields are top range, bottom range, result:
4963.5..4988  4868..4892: 1.10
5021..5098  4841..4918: 1.12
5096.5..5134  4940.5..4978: 1.01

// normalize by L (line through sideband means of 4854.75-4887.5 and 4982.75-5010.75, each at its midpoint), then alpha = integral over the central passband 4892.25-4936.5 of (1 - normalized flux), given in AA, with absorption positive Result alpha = -3.78 AA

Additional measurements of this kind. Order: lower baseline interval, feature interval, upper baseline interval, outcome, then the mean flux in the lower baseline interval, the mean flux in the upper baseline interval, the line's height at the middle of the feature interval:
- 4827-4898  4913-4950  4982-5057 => -2.34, 39.4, 41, 40.1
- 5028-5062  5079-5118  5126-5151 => -1.43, 42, 39.4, 40.5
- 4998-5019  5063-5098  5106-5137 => -0.47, 40.8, 41.3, 41.1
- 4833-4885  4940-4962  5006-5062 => -2.43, 38.5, 41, 39.8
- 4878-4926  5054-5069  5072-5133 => -0.73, 41.8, 41.5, 41.5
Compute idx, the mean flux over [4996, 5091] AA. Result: 41.4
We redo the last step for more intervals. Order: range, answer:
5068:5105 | 41.5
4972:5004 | 41.9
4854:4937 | 40.4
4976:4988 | 41.2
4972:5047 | 41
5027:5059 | 41.8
